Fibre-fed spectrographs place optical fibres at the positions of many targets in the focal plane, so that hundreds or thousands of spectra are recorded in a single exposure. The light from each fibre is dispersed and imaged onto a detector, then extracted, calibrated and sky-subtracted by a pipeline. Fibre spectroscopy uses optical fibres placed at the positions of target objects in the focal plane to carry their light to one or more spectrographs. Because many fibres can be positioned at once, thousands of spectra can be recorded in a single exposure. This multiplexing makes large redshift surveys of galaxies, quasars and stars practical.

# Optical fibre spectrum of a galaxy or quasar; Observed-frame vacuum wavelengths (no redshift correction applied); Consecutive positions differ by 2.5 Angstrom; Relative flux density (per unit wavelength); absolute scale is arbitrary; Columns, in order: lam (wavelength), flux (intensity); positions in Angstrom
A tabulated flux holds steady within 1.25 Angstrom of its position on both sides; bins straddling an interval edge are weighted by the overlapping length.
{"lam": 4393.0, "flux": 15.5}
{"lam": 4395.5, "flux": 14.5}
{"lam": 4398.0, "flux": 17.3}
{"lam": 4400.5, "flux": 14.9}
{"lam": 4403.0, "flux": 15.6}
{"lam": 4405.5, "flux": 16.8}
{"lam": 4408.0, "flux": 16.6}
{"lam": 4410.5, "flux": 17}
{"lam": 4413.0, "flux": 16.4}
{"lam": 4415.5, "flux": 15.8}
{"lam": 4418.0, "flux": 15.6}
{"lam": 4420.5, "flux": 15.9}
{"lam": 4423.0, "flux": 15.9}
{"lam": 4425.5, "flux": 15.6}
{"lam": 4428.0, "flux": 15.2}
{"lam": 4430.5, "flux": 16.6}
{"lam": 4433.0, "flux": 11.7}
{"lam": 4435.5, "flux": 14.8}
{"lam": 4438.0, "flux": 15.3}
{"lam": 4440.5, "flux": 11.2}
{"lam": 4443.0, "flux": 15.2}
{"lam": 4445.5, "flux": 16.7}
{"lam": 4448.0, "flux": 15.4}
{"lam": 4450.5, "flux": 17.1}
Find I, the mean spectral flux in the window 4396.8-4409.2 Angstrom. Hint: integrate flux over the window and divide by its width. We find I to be 16.2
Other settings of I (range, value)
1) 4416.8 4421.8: 15.8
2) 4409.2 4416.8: 16.4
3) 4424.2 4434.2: 14.8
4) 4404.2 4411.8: 16.8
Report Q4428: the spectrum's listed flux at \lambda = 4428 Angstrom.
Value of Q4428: 15.2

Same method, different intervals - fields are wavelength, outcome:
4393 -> 15.5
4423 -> 15.9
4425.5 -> 15.6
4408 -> 16.6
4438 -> 15.3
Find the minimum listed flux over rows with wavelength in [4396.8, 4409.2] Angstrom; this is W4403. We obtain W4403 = 14.9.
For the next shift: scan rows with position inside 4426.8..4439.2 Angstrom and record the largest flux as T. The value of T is 16.6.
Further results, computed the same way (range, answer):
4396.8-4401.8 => 17.3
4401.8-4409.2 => 16.8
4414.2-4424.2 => 15.9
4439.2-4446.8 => 16.7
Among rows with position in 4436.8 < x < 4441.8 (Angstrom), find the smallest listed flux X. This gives 11.2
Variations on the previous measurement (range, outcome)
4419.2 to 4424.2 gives 15.9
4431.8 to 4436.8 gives 11.7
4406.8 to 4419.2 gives 15.6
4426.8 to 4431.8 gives 15.2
